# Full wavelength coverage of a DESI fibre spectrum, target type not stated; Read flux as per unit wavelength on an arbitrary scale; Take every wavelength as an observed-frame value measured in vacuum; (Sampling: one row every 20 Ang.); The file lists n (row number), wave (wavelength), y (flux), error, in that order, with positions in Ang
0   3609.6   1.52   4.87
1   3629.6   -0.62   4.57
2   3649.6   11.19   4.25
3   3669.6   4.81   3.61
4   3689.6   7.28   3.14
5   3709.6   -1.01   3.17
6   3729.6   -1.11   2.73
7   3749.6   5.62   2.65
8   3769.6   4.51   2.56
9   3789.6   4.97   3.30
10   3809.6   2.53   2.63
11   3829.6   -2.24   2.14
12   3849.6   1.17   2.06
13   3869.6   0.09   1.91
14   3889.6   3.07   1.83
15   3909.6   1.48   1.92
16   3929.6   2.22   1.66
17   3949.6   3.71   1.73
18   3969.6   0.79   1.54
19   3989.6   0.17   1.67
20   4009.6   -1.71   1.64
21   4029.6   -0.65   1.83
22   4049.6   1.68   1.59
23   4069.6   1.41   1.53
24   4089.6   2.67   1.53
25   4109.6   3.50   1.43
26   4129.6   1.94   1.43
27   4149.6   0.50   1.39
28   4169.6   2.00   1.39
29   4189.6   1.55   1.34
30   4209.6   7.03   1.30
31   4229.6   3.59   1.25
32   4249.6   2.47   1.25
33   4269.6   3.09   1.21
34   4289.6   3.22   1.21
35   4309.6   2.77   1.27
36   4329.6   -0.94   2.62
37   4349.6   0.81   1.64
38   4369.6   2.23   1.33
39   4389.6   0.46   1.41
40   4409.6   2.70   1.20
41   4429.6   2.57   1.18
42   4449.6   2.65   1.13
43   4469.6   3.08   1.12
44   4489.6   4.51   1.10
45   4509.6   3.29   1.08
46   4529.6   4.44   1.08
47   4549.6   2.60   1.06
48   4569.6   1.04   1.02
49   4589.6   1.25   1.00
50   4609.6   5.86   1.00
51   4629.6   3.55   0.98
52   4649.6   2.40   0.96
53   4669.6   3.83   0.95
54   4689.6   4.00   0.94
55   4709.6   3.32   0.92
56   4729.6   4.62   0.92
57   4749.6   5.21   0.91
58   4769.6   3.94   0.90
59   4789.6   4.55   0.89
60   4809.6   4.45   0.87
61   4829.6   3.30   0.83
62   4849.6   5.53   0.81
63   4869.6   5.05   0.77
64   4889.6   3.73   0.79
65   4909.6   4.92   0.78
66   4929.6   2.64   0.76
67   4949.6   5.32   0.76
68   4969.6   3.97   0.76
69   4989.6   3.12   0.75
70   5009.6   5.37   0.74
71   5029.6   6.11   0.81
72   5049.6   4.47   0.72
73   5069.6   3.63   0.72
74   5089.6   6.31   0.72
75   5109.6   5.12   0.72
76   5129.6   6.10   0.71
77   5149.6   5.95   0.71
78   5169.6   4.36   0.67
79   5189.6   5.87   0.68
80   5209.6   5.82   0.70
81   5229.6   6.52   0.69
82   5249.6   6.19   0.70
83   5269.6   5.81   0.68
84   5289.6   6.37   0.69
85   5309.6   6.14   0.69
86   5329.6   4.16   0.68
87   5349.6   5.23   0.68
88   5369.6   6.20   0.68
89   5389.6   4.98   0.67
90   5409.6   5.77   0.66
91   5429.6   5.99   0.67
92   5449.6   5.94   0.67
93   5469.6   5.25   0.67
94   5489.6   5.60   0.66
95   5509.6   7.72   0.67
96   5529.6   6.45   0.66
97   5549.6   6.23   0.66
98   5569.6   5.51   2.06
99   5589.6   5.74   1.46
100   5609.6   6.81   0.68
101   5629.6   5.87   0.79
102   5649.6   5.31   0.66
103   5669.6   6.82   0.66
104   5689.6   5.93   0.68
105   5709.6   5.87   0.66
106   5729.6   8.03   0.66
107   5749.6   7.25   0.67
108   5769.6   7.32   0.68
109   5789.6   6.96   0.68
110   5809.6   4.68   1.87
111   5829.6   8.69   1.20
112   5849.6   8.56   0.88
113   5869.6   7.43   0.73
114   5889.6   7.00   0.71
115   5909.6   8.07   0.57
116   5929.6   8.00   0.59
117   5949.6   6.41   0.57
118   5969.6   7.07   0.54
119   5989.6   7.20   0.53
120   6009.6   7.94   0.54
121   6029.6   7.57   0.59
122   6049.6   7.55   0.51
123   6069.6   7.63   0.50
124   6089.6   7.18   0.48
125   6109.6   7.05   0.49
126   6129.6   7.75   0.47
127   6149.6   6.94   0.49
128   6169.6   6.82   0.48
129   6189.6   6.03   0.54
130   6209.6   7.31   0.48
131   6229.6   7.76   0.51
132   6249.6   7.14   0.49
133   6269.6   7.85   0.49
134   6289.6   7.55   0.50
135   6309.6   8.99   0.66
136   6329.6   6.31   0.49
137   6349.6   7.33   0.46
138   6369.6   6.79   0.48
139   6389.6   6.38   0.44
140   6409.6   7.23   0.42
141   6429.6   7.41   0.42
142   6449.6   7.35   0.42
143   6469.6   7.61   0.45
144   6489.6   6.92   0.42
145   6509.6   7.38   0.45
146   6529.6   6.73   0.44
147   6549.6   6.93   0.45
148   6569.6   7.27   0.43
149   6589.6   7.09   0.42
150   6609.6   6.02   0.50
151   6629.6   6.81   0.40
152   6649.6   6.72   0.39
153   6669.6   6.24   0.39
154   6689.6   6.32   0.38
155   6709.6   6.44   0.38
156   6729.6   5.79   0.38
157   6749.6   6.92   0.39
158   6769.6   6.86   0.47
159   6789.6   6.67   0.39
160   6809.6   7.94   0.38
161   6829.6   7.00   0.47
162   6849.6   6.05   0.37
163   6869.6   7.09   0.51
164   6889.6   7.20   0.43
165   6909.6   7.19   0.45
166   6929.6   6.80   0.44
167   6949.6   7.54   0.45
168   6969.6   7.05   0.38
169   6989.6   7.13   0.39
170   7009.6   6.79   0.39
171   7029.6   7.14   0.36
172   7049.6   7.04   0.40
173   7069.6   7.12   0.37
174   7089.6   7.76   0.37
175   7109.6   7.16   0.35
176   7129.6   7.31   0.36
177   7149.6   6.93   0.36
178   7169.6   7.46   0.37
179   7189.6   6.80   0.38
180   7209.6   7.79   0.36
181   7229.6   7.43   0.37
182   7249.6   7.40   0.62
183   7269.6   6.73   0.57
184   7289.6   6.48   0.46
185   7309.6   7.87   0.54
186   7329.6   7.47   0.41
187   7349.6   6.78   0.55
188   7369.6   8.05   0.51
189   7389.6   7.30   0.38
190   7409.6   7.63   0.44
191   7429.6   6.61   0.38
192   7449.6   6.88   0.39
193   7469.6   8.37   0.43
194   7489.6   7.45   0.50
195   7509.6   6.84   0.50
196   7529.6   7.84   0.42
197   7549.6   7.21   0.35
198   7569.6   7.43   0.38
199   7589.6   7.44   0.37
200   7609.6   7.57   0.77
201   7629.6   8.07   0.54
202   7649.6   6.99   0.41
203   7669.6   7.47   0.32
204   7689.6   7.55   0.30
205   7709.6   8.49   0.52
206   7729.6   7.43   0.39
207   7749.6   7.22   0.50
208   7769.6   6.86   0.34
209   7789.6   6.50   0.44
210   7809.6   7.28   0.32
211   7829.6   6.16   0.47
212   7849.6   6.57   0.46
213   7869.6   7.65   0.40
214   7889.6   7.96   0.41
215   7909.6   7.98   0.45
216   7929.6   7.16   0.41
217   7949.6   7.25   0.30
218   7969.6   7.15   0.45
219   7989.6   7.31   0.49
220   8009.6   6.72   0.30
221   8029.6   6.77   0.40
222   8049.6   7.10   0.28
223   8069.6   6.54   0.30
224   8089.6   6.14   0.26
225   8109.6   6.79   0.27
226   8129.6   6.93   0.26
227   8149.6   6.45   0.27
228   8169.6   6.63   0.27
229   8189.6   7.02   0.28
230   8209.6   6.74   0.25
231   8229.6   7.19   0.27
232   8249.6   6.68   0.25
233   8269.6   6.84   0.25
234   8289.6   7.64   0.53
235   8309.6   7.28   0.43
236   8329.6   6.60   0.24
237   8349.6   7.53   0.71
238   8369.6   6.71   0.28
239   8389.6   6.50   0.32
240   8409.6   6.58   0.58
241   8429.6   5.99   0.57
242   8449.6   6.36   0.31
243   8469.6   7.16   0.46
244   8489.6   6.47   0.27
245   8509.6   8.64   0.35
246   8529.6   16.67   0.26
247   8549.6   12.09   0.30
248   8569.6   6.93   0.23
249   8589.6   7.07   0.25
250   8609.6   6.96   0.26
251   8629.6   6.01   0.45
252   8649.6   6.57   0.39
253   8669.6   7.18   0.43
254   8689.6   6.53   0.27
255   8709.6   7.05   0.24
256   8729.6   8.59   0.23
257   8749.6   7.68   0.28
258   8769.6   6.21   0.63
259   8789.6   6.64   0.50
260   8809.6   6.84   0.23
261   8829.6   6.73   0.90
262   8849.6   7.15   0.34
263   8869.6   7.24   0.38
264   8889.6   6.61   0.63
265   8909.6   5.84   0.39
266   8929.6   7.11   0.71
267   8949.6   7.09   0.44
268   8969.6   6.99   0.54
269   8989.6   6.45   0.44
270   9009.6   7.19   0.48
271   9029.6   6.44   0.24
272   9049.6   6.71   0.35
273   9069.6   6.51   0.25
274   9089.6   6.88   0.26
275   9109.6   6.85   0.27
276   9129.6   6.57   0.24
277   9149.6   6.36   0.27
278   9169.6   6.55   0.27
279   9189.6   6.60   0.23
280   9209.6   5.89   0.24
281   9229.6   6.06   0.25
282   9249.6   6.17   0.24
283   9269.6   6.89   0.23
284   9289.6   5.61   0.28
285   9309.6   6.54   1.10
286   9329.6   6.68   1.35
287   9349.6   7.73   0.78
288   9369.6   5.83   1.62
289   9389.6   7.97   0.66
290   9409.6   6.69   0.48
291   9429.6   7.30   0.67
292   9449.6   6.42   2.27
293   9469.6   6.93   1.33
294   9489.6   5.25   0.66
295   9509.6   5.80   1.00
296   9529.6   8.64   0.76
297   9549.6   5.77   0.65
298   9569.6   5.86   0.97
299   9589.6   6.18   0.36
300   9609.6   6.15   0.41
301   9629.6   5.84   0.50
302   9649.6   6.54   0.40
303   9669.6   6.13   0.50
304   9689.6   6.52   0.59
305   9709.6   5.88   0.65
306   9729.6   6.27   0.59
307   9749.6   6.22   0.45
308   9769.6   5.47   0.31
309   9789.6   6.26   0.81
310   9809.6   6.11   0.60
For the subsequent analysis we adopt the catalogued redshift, 0.30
